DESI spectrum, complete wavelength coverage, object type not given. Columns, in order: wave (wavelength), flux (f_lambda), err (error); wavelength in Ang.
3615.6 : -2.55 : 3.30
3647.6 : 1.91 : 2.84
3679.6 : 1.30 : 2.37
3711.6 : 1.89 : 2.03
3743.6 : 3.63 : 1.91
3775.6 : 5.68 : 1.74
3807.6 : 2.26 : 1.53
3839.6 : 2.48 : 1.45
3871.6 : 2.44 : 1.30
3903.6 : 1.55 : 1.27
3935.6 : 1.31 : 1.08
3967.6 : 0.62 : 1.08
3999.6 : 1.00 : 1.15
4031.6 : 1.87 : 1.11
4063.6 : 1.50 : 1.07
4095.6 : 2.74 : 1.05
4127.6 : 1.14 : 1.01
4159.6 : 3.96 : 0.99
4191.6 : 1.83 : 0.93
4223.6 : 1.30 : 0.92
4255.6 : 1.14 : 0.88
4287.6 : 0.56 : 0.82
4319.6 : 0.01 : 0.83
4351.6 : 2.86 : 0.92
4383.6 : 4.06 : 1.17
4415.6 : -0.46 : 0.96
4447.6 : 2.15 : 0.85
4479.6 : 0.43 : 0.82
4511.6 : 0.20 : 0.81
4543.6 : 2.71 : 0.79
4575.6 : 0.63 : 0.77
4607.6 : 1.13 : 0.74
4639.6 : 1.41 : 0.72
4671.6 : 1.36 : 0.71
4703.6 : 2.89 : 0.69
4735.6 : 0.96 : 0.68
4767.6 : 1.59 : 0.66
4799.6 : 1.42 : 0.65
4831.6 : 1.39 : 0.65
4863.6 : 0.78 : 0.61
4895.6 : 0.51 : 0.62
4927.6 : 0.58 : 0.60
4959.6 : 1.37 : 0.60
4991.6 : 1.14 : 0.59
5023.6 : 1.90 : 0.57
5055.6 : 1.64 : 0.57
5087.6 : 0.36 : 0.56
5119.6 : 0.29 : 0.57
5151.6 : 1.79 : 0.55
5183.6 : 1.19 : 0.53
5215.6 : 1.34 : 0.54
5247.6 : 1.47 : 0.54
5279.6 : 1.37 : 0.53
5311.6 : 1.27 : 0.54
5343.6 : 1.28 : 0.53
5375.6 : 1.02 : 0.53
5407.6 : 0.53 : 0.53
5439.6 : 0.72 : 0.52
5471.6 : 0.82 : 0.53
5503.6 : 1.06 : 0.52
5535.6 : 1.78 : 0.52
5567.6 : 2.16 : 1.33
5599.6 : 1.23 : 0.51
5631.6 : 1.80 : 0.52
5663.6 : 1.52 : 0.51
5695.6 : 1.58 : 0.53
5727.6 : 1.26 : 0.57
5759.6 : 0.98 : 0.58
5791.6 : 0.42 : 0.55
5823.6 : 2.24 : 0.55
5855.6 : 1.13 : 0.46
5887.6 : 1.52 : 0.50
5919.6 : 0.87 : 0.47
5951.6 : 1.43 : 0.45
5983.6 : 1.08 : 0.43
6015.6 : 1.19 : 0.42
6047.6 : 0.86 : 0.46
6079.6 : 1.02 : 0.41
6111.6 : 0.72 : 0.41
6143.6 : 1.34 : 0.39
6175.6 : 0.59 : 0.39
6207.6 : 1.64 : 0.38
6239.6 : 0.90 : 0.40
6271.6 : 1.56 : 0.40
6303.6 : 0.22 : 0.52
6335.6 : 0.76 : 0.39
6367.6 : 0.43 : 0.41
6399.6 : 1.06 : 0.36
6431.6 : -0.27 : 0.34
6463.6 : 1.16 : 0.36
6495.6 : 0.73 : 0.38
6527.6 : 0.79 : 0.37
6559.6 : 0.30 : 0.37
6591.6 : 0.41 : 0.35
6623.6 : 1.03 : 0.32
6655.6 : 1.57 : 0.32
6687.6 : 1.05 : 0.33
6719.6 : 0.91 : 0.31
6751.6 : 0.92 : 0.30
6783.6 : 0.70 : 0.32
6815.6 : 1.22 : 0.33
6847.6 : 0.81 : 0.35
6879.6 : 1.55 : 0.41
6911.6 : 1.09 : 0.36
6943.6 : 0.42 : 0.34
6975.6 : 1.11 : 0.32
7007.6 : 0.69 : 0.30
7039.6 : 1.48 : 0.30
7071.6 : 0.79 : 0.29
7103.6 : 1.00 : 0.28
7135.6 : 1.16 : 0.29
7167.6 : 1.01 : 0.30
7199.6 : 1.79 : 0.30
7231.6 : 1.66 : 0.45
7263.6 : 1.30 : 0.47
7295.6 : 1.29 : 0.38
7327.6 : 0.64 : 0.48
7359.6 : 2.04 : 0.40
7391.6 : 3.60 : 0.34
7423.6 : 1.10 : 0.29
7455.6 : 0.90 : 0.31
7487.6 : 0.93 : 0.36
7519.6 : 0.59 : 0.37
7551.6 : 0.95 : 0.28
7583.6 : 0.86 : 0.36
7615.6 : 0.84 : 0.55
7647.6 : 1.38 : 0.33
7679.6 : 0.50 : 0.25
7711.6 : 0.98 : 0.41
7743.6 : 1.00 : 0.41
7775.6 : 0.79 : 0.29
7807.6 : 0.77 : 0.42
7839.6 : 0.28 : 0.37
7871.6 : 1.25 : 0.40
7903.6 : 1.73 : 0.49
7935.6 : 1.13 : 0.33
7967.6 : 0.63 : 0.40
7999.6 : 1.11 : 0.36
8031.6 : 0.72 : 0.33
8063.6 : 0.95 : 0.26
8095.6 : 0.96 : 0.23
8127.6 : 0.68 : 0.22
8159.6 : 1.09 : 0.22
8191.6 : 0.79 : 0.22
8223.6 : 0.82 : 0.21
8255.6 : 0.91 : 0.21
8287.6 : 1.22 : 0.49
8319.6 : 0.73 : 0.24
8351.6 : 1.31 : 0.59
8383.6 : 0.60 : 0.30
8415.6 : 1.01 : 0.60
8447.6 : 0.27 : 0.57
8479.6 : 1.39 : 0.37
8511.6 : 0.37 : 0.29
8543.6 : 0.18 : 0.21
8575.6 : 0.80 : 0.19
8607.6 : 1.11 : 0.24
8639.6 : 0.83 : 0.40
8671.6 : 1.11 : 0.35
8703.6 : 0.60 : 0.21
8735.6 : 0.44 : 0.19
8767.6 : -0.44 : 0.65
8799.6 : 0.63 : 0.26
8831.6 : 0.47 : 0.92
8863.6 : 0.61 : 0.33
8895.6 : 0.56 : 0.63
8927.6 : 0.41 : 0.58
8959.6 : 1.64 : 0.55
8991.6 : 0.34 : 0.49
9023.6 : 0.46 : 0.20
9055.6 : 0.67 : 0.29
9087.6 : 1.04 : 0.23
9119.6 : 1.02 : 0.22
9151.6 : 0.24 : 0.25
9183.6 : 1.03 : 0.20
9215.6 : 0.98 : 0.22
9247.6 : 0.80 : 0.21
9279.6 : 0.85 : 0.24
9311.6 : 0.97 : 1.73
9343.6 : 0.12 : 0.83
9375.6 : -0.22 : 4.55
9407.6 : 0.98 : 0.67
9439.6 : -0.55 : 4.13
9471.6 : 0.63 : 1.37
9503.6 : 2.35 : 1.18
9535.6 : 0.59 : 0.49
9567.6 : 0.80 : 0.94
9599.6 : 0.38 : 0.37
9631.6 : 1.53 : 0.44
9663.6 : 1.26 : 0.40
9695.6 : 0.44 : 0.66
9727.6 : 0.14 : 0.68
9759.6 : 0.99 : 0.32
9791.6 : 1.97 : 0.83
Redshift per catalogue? 0.979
